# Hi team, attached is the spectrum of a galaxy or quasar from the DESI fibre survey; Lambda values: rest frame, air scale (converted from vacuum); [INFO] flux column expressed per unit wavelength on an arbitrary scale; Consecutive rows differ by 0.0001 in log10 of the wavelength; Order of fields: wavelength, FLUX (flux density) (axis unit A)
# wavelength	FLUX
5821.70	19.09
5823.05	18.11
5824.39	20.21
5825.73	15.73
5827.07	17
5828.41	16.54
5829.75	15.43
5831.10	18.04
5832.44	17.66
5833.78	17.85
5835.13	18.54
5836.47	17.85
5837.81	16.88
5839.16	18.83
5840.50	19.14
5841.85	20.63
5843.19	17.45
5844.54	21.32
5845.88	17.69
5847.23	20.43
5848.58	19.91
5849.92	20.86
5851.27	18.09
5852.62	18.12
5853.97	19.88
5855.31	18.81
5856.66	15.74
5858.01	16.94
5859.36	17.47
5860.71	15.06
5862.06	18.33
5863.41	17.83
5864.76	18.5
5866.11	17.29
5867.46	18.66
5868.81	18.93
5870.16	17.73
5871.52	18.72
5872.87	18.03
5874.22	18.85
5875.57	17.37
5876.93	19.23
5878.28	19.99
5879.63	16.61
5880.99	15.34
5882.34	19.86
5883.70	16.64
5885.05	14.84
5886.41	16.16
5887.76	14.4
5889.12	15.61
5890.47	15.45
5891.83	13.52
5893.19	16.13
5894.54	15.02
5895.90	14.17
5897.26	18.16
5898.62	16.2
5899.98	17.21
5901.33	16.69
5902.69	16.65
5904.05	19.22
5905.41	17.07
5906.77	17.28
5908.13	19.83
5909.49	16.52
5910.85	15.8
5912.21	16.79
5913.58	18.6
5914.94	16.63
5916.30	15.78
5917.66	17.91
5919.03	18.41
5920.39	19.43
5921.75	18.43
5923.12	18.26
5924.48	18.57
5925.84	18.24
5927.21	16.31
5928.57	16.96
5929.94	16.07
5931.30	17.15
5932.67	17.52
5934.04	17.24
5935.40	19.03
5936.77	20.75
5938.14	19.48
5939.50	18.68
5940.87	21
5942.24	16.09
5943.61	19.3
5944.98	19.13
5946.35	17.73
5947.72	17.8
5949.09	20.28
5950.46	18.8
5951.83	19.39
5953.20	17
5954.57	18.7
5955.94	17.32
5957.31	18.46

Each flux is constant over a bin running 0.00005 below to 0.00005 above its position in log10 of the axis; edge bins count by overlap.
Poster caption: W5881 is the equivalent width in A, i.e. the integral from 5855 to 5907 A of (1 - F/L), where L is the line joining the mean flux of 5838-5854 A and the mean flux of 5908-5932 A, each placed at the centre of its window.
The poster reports 3.9 A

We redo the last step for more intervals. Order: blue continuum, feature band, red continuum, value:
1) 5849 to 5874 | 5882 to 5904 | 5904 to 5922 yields 2.1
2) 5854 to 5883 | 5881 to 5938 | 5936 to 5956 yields 4.0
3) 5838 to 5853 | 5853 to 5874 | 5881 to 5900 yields 0.0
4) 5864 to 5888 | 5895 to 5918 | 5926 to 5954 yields 1.2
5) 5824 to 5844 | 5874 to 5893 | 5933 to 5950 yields 1.7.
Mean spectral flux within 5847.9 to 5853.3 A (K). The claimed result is 19.2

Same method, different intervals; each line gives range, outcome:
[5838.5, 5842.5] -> 19.5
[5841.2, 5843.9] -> 19.1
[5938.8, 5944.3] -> 18.8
